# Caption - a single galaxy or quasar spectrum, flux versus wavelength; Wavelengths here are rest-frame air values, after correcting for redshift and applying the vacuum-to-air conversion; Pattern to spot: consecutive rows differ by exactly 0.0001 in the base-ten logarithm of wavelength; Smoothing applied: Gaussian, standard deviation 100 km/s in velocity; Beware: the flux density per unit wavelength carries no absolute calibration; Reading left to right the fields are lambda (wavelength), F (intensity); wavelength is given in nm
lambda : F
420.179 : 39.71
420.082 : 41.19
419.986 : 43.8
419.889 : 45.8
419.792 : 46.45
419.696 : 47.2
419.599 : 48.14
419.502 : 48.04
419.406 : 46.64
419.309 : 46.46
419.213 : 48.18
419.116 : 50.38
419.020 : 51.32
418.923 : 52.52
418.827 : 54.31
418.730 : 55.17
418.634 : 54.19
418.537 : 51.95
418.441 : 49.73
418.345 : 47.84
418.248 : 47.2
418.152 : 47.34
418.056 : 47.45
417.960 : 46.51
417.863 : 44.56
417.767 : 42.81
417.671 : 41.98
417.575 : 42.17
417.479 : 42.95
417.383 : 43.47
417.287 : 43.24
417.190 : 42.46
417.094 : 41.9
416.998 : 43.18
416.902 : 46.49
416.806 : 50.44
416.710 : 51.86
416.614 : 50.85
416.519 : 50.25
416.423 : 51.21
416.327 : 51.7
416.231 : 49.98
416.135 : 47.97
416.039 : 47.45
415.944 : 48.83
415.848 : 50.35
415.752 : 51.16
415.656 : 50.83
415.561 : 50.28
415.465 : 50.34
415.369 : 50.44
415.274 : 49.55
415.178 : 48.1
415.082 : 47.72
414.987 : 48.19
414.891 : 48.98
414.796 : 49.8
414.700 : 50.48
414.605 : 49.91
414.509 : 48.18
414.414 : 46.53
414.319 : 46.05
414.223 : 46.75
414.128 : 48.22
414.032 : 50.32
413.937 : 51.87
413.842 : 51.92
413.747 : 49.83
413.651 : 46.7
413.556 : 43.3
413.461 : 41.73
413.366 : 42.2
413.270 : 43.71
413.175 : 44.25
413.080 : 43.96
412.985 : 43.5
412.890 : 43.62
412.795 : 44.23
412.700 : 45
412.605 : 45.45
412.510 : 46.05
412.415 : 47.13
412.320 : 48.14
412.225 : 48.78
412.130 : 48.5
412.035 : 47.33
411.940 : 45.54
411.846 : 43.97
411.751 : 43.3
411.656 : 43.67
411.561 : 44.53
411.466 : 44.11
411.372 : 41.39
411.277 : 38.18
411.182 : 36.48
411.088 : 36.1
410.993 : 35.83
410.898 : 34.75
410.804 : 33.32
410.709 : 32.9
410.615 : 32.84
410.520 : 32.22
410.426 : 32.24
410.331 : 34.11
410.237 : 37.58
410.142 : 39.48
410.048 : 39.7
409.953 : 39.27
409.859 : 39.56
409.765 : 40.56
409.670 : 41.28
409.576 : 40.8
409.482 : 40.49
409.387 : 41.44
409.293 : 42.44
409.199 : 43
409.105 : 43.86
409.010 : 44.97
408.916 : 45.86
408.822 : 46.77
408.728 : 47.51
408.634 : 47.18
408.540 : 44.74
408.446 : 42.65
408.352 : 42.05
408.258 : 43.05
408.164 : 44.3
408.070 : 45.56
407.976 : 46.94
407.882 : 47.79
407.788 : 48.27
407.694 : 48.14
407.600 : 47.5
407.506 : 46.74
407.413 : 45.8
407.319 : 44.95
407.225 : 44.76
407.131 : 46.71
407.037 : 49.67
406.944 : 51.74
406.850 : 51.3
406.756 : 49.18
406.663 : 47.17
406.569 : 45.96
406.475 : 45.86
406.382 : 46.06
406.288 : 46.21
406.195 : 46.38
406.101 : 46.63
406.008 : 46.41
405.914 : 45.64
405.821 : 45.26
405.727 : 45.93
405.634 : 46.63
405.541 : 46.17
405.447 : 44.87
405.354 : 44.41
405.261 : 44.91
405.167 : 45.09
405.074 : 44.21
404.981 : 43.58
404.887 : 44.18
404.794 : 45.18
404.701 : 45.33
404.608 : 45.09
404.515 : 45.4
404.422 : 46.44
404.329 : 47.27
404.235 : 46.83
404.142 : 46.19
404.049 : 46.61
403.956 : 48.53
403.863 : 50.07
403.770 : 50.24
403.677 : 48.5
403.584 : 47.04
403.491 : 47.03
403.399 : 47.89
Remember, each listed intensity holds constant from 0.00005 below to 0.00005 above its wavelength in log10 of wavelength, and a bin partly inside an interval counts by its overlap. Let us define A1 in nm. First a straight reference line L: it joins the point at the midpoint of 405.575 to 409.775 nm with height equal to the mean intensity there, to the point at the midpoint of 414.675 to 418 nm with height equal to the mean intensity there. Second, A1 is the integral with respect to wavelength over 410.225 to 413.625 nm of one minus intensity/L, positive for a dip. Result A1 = 0.38 nm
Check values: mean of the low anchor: 45.6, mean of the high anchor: 47.6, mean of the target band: 41.5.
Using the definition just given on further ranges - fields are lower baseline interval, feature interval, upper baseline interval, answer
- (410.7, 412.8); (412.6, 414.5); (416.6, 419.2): -0.087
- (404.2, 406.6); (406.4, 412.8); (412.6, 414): 0.327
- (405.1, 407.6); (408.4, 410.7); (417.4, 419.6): 0.306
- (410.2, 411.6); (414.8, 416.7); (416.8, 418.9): -0.269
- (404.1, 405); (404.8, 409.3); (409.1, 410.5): -0.354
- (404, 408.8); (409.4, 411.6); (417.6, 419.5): 0.432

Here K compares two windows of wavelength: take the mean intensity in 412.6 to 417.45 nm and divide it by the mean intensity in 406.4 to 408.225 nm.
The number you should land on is 1.0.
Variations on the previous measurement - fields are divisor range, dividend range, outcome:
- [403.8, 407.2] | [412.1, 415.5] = 1.02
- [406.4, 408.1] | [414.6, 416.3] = 1.04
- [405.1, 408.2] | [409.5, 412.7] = 0.87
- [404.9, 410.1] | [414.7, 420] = 1.07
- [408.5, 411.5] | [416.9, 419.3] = 1.19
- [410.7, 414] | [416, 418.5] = 1.07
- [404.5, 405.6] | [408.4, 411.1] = 0.89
